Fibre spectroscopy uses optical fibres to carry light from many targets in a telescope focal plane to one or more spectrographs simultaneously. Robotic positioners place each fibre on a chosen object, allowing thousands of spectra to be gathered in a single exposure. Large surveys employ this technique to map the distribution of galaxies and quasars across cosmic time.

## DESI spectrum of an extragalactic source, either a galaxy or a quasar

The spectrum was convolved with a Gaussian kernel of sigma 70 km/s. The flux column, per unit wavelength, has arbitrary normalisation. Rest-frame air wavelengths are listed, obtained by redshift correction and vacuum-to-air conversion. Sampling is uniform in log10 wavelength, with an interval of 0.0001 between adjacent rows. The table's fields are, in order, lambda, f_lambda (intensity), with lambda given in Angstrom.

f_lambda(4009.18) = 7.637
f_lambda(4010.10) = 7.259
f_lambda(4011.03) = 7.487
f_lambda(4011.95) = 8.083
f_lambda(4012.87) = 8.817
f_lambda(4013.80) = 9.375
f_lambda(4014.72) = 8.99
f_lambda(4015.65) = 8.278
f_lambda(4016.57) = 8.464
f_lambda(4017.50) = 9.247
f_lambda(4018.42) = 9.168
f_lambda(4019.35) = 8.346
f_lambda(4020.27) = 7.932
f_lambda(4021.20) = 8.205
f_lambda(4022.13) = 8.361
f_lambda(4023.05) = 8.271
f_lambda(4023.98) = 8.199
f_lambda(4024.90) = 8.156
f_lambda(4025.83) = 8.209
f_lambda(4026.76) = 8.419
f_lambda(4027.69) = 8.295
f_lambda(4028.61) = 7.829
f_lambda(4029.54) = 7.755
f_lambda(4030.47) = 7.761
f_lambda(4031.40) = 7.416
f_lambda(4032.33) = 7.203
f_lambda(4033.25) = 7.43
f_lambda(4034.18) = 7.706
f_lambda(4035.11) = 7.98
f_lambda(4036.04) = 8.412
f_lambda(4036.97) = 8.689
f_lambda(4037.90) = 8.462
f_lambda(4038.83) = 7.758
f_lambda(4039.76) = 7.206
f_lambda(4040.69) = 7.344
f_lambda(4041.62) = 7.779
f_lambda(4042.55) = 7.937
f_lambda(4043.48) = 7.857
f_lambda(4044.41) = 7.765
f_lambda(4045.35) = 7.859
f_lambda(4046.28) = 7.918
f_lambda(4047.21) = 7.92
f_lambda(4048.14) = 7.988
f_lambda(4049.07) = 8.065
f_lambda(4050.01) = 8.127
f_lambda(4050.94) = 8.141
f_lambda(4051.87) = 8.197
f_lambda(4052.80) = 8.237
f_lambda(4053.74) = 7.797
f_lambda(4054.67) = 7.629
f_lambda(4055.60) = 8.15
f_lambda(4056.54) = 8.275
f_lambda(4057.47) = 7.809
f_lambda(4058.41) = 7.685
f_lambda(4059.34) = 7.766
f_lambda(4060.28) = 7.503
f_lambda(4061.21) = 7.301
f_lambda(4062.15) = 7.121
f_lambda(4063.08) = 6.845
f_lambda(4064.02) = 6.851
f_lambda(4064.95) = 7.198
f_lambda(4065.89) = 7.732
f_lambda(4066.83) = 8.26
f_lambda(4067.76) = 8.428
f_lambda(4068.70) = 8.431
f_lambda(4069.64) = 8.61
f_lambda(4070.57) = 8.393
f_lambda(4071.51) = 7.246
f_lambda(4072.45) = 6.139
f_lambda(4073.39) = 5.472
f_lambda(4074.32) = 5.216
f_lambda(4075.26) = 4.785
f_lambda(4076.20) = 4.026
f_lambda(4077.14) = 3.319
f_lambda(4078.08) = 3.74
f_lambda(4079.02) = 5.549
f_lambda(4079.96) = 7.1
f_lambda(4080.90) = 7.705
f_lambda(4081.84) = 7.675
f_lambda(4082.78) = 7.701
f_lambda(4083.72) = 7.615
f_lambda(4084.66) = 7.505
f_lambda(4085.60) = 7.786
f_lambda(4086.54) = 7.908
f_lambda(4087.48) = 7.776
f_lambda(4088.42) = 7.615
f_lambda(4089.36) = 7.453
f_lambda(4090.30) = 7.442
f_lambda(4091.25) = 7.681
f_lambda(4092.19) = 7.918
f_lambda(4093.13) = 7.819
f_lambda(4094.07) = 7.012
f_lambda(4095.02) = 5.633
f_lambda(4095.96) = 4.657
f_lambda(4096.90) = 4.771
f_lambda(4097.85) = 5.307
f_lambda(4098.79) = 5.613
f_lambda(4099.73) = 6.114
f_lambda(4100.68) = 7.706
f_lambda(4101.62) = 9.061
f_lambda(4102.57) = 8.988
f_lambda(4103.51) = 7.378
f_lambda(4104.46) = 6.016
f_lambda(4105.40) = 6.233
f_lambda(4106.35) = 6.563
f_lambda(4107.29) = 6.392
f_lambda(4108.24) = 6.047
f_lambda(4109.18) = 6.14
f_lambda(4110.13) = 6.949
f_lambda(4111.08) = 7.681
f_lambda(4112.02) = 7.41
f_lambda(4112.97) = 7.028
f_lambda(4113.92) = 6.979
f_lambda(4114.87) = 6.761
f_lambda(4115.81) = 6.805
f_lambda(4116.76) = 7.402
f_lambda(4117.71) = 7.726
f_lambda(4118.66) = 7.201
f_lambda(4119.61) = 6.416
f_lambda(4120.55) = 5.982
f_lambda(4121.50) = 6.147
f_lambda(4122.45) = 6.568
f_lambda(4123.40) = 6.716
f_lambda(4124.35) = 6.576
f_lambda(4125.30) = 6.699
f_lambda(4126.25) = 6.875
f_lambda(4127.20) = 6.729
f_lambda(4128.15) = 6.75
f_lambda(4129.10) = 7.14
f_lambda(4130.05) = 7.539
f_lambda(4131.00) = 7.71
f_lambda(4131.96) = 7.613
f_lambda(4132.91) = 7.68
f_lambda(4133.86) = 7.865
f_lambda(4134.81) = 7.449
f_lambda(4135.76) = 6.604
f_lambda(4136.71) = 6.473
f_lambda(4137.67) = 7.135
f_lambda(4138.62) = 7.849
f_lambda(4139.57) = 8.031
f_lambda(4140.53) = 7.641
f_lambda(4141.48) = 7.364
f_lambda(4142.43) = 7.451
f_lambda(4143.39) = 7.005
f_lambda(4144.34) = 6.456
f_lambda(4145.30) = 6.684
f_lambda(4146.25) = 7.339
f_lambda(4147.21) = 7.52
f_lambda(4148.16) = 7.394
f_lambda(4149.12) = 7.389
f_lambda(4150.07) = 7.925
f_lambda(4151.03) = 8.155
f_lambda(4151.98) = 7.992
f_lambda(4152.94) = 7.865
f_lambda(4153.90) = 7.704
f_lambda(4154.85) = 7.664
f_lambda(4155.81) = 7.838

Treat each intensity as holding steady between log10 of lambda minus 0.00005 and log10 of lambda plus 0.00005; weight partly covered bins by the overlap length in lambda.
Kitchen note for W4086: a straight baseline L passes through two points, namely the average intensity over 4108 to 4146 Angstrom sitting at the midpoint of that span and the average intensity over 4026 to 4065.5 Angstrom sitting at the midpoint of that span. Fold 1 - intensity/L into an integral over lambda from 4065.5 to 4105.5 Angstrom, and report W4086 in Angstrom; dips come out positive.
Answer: 3.1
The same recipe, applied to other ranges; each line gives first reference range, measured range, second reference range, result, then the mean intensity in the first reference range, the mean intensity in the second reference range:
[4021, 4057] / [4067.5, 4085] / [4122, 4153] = 2.7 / 7.96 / 7.27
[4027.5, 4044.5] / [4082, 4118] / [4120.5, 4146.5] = 1.6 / 7.82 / 7.09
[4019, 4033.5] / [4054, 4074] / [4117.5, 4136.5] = 0.2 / 8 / 6.98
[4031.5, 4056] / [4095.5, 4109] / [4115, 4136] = 1.4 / 7.9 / 7.01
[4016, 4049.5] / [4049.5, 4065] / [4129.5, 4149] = 0.4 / 8.04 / 7.34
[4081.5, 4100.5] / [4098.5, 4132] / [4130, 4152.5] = 1.2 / 6.96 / 7.43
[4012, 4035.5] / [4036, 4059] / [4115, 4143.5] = 0.1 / 8.23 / 7.1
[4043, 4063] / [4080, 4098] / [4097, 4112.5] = 0.0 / 7.84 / 6.8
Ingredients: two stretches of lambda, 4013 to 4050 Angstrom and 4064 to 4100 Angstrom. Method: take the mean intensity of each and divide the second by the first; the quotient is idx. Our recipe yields 0.83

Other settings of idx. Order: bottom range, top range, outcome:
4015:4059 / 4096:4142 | 0.86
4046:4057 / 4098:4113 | 0.86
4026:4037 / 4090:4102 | 0.84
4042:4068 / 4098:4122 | 0.88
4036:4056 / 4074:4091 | 0.83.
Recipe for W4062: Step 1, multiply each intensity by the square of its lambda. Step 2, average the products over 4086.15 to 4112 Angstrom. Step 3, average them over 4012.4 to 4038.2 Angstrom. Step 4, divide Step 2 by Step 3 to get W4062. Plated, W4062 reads 0.87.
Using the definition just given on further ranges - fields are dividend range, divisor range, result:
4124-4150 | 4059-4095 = 1.06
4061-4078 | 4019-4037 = 0.85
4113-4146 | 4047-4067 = 0.95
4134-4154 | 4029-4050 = 0.99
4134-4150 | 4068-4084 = 1.17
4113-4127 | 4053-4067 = 0.92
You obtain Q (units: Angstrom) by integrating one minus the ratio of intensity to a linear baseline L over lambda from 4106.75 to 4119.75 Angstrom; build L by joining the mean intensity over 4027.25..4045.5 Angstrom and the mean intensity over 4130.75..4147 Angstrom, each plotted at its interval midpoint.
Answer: 0.88 Angstrom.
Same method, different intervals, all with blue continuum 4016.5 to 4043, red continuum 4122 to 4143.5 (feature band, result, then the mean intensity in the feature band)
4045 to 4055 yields -0.1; 8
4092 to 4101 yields 1.6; 6.18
